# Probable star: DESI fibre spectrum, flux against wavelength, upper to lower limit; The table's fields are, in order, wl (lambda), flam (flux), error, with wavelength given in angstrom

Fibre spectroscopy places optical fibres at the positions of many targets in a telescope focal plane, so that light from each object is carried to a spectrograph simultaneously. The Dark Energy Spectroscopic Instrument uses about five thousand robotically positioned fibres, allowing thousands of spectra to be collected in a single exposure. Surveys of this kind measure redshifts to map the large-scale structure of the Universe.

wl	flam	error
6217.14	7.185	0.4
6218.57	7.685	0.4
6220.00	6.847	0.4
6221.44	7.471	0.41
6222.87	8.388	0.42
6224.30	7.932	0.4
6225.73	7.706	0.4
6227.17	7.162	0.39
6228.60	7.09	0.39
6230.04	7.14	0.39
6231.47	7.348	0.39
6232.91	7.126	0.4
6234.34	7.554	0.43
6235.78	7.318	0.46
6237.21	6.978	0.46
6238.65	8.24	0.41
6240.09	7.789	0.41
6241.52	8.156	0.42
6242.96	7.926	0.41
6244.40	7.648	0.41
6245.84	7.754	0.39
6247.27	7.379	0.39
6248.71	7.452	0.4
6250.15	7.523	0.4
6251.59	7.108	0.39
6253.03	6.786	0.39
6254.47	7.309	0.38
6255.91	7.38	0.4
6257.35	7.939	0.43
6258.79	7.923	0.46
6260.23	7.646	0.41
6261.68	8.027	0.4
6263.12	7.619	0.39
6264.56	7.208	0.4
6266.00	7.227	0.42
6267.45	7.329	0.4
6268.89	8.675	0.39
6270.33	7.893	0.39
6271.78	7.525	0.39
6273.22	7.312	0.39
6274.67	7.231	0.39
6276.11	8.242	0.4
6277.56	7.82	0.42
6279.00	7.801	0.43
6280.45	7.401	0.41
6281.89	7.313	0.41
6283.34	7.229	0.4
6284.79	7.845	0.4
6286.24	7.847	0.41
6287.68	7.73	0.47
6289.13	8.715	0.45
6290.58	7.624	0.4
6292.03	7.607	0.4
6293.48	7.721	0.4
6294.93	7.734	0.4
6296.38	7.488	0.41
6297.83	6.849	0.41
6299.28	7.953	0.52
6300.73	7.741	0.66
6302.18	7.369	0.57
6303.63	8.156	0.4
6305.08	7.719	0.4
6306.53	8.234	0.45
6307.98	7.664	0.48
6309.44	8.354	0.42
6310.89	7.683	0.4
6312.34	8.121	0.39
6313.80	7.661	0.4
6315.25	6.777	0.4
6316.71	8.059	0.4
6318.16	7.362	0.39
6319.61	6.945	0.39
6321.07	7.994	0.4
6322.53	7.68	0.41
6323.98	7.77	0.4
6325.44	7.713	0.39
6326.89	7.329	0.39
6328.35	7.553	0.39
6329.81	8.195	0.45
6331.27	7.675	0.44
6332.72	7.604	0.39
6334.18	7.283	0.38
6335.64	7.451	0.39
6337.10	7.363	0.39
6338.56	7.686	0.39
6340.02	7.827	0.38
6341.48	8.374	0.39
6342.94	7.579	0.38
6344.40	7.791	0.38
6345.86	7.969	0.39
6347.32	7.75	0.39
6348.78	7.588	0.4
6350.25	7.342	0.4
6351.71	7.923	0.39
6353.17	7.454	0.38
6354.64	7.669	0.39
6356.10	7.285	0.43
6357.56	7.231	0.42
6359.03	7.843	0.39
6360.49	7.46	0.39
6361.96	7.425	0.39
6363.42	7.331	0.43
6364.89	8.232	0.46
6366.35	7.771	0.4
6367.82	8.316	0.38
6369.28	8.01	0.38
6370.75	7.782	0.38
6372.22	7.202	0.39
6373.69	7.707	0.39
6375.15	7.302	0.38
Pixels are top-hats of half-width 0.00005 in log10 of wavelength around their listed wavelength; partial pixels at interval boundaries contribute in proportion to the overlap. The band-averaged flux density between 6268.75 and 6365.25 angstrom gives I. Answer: 7.67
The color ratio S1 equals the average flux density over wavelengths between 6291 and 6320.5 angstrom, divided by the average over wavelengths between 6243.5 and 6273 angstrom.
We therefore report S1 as 1.01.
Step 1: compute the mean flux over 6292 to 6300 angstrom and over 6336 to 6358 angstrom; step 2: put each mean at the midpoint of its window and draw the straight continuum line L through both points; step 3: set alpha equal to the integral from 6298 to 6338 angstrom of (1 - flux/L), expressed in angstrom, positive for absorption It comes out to -0.4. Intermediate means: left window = 7.55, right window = 7.66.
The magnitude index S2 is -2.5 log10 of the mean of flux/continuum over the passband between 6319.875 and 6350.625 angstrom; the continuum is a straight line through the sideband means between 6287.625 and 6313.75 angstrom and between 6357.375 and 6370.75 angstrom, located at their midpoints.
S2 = 0.01 mag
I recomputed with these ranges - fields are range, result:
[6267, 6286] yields 7.67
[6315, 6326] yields 7.57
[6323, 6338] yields 7.6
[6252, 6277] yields 7.6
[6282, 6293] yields 7.77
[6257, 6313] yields 7.73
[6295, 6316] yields 7.7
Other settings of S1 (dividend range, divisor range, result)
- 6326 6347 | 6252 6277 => 1.01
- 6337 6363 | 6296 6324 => 1.00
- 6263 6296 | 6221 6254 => 1.02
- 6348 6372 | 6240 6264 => 1.01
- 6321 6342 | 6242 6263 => 1.02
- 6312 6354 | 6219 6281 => 1.01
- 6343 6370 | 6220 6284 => 1.02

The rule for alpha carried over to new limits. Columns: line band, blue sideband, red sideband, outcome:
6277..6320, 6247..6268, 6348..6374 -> -0.9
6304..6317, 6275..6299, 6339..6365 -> -0.2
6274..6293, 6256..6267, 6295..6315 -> -0.1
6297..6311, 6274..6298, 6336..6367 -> -0.2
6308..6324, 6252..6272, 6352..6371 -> -0.1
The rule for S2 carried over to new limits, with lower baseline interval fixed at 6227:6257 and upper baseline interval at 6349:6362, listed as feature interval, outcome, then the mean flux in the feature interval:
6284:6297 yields -0.05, 7.81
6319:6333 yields -0.02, 7.65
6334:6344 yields -0.02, 7.68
